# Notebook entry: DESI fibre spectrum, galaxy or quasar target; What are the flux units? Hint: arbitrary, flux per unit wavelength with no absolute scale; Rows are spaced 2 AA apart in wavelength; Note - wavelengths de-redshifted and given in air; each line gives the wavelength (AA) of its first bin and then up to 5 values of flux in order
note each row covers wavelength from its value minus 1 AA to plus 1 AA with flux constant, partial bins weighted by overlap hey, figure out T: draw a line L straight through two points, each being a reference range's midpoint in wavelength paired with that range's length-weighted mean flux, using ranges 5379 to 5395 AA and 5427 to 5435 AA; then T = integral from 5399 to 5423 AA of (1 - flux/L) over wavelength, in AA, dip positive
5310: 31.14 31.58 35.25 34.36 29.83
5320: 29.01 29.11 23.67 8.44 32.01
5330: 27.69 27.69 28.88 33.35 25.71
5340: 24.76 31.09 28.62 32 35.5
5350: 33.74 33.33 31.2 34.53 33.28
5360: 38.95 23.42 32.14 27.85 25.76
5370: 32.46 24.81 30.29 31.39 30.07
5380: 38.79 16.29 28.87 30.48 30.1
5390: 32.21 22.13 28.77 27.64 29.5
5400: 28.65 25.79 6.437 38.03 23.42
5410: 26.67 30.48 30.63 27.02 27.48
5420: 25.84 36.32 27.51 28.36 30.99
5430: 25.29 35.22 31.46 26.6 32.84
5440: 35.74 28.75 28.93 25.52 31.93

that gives 2.0 AA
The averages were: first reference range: 28.5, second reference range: 30.7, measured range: 27.2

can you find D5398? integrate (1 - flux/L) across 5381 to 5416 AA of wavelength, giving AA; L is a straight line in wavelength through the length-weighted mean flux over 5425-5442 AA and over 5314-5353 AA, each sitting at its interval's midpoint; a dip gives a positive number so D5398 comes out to 3.8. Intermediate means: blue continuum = 29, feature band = 26.8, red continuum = 30.7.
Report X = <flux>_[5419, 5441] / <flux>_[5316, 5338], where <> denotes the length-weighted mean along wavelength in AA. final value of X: 1.12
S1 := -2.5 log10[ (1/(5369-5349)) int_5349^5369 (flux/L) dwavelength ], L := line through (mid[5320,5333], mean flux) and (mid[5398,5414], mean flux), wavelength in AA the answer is -0.23 mag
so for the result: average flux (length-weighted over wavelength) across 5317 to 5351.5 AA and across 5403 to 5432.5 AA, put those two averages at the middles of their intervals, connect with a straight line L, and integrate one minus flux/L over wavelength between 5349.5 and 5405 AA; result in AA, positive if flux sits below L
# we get -1.4 AA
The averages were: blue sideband 28.4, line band 28.8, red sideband 27.9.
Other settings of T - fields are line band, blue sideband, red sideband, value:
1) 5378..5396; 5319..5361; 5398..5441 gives 0.3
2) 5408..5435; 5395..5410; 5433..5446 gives -1.1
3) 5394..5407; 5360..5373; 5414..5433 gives 1.3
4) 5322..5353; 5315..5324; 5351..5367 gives 2.3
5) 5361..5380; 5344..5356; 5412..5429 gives 1.6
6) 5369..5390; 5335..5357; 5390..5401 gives -0.4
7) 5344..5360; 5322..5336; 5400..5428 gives -4.5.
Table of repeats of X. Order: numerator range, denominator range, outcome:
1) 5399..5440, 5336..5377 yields 0.93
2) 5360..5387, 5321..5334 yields 1.16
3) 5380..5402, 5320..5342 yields 1.05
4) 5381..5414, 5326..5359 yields 0.89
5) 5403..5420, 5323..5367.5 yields 0.89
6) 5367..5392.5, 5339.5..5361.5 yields 0.89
